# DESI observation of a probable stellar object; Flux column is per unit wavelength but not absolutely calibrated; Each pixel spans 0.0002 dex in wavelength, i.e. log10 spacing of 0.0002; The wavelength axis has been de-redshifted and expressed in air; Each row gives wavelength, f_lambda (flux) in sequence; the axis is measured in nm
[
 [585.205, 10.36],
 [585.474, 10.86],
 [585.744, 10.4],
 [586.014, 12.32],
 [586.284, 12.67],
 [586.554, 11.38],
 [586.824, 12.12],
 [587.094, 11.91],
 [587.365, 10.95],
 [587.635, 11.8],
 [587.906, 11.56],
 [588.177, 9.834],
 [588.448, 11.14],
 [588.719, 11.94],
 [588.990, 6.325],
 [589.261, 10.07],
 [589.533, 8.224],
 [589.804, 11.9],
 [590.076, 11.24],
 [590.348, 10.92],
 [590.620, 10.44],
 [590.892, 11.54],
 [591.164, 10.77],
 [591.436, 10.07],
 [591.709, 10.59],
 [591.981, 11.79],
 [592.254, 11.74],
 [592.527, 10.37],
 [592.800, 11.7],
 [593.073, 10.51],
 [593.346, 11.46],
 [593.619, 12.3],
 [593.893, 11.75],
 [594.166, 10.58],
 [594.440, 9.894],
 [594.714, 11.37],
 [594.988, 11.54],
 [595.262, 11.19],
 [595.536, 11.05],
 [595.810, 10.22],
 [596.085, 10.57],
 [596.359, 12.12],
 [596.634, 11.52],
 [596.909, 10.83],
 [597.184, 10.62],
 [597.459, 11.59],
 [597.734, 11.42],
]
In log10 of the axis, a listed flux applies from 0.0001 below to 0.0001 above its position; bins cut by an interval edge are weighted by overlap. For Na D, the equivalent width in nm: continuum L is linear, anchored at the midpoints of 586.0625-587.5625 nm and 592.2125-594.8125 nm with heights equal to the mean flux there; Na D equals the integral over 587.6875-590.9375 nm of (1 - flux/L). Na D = 0.32 nm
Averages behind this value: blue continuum 11.8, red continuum 11.1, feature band 10.4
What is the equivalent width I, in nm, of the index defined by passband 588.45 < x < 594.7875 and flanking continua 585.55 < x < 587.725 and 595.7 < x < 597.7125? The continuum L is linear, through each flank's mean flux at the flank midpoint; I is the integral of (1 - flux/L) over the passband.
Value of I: 0.344 nm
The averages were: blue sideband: 11.7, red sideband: 11.1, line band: 10.8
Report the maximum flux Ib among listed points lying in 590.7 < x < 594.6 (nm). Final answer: 12.3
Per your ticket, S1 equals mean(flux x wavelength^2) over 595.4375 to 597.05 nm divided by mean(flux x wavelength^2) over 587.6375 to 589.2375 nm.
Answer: 1.1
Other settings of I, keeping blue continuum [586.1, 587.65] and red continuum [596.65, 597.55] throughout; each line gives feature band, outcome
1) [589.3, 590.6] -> 0.12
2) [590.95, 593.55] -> 0.08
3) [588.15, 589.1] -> 0.15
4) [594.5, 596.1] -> 0.03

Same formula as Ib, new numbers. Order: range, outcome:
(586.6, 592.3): 12.12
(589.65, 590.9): 11.9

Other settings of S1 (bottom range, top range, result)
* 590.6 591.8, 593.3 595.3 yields 1.06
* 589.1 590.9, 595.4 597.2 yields 1.07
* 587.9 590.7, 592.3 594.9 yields 1.10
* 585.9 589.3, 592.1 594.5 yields 1.03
